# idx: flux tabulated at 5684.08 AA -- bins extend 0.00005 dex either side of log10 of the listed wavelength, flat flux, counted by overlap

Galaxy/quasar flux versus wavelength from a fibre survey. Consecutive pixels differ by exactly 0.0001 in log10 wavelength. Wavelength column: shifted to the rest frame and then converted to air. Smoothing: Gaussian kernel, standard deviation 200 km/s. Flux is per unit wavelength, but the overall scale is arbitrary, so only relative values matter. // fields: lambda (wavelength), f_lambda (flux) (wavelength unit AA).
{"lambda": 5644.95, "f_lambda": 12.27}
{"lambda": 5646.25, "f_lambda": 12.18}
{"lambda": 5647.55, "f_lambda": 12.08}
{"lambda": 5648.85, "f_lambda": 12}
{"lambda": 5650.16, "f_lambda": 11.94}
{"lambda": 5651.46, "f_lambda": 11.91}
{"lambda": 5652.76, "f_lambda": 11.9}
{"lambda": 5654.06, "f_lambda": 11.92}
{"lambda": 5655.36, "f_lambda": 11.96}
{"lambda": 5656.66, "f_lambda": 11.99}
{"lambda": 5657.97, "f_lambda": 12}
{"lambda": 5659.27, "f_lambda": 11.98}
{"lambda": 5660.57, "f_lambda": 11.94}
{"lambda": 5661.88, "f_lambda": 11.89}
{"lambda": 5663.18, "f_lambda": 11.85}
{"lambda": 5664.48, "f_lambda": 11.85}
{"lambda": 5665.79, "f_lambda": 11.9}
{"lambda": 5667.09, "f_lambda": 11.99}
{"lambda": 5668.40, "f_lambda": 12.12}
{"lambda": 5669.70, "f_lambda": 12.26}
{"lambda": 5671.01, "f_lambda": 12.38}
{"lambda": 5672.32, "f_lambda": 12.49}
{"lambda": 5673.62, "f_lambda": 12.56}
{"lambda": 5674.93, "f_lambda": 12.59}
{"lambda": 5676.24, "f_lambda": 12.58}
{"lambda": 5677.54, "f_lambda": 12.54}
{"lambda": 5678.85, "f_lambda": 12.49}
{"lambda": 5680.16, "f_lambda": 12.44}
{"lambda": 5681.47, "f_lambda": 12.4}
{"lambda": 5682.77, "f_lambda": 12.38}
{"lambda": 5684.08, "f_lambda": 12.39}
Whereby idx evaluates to 12.39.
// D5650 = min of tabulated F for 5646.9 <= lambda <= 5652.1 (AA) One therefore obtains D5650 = 11.91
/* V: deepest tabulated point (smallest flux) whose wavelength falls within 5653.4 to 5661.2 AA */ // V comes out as 11.92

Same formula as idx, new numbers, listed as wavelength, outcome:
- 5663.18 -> 11.85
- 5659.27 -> 11.98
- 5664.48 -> 11.85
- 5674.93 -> 12.59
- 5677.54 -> 12.54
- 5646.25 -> 12.18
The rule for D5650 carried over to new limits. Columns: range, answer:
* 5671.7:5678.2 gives 12.49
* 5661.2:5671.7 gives 11.85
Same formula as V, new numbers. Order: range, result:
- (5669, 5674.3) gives 12.26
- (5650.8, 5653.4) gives 11.9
